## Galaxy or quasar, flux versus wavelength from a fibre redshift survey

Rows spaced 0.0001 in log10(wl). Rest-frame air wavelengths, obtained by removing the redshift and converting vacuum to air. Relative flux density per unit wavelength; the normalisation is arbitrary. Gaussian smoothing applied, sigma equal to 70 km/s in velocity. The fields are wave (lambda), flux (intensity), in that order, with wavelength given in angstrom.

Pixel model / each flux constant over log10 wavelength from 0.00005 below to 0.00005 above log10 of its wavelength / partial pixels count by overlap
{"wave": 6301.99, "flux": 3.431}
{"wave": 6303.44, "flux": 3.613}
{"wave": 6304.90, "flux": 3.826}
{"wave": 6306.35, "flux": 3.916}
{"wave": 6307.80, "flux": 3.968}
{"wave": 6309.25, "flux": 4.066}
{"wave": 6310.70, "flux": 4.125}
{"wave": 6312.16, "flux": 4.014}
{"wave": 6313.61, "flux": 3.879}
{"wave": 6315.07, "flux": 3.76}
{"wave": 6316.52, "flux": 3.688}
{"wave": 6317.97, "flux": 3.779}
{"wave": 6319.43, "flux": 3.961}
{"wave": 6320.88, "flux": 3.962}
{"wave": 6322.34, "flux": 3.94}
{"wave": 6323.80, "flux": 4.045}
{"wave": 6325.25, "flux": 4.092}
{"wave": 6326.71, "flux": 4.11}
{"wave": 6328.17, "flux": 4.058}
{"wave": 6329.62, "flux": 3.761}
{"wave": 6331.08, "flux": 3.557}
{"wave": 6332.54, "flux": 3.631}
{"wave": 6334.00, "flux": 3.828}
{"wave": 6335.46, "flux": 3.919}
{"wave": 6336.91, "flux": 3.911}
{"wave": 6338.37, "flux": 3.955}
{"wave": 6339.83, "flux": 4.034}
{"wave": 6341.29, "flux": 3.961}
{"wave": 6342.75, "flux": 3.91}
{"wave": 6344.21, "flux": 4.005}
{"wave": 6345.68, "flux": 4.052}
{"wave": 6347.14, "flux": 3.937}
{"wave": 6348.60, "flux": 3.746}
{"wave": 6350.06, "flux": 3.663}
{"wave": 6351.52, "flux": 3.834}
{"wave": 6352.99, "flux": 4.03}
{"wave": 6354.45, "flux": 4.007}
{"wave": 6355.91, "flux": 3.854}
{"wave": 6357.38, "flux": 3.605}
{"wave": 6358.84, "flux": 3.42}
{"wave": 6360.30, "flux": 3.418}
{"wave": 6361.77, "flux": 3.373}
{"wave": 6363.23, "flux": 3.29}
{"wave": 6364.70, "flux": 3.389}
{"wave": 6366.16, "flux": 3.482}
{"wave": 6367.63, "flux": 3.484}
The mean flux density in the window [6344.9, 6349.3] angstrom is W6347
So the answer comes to 3.91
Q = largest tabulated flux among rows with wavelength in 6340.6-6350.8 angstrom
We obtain 4.052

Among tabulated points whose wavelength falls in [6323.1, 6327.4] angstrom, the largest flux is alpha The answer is 4.11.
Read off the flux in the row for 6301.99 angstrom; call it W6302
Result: 3.431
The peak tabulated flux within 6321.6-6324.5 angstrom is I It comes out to 4.045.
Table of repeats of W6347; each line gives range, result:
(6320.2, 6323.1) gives 3.94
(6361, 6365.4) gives 3.35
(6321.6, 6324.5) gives 3.98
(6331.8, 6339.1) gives 3.85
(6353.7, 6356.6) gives 3.94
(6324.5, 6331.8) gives 3.92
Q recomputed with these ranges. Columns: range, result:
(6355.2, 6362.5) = 3.854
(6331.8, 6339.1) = 3.955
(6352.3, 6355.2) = 4.03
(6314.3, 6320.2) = 3.961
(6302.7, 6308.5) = 3.968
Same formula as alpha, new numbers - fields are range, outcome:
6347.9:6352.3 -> 3.834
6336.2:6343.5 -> 4.034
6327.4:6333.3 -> 4.058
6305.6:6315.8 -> 4.125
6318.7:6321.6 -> 3.962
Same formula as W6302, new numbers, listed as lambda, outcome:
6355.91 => 3.854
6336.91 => 3.911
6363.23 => 3.29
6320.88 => 3.962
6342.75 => 3.91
